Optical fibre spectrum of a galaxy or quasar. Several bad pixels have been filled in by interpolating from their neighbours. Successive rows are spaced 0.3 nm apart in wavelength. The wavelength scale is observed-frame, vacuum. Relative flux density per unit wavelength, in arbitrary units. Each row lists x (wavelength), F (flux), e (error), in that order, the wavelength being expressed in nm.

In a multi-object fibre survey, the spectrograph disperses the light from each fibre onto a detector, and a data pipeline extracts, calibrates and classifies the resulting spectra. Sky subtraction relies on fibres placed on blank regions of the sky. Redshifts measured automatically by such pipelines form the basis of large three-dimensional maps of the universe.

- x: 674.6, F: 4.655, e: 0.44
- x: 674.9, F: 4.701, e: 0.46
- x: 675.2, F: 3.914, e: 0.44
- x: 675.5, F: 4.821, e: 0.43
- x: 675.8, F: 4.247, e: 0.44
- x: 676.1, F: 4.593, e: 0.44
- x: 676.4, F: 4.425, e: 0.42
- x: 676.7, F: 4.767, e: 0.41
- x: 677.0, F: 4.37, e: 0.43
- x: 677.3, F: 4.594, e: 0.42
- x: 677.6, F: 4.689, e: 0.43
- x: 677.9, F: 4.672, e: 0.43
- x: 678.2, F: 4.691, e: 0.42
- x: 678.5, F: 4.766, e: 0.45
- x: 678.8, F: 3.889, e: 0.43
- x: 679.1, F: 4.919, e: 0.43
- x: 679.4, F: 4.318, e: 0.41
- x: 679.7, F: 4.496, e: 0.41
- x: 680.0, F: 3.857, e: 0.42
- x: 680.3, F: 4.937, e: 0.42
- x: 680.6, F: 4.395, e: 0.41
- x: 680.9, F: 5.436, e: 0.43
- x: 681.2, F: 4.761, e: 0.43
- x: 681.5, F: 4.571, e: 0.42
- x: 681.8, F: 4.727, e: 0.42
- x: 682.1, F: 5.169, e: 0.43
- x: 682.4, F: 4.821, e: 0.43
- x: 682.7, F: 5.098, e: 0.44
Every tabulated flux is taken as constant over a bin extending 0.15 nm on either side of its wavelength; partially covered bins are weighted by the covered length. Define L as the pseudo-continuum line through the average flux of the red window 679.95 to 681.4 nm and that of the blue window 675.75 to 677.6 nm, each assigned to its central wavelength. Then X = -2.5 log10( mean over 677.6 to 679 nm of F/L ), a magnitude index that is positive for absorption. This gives 0.02 mag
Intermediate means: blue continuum 4.53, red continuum 4.73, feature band 4.54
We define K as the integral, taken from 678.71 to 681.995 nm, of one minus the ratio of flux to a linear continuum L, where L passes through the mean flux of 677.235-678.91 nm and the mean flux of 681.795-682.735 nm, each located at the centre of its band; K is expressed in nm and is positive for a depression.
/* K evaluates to 0.13 nm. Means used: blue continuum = 4.56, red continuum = 4.97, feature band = 4.59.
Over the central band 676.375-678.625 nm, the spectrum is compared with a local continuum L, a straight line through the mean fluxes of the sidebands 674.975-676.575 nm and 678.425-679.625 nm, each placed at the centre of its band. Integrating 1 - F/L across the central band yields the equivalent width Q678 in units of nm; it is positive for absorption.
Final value -0.097 nm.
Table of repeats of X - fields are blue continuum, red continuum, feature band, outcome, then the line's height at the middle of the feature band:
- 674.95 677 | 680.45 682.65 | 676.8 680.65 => 0.033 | 4.66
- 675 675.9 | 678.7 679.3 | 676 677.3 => -0.039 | 4.38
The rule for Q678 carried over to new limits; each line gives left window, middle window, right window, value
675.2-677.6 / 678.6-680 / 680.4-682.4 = 0.10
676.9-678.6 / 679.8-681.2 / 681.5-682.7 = 0.04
